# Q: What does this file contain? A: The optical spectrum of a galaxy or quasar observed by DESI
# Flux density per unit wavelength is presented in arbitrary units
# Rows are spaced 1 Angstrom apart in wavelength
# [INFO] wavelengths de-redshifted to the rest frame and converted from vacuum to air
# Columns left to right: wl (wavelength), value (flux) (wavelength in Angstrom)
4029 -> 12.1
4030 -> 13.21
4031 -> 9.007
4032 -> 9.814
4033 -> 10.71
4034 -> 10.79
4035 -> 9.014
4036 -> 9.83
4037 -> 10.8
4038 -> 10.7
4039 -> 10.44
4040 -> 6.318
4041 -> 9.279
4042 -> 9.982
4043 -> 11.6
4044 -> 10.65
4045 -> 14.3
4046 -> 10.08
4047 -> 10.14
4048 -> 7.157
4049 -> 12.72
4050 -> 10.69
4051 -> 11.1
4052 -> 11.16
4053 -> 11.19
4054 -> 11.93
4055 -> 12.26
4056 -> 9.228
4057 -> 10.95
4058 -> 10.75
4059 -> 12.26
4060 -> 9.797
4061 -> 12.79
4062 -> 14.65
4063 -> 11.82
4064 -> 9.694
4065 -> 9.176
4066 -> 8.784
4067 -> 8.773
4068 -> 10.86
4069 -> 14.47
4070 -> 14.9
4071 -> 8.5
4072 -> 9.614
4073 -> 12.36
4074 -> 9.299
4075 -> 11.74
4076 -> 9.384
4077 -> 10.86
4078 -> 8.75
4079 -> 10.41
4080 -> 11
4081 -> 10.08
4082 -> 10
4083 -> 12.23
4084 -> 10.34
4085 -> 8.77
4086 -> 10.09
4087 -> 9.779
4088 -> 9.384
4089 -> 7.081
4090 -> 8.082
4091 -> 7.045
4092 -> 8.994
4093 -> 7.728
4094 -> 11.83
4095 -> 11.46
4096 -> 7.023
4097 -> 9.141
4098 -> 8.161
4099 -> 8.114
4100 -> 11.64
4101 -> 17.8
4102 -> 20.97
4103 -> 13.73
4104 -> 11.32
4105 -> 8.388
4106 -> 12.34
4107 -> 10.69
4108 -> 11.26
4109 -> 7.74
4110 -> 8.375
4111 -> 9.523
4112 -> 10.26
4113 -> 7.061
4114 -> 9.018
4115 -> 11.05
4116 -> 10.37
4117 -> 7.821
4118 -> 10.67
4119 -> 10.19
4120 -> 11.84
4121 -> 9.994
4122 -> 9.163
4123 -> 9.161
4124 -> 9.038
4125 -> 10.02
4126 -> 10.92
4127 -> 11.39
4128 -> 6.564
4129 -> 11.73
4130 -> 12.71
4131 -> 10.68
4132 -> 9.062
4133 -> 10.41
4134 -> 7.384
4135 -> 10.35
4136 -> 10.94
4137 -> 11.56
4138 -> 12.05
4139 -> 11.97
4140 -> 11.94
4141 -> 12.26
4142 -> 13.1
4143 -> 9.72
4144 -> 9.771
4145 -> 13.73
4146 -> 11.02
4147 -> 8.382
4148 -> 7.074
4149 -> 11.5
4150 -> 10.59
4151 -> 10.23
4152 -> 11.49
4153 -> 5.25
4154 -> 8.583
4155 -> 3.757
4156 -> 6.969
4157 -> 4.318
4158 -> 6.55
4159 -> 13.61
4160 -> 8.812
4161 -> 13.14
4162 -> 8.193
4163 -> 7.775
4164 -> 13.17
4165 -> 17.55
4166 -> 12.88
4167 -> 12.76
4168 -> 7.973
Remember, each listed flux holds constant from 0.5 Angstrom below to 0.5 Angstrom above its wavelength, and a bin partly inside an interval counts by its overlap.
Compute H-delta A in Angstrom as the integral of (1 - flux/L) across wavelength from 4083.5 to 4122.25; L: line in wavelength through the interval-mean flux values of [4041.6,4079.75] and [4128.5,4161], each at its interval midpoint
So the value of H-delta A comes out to 1.2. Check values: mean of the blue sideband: 10.9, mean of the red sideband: 9.97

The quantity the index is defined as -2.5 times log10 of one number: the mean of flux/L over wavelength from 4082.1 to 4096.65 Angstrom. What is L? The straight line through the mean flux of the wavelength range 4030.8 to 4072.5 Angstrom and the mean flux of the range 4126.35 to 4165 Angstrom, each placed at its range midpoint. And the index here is 0.13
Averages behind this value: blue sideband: 10.7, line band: 9.29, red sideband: 10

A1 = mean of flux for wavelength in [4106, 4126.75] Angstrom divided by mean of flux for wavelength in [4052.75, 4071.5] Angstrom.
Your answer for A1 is 0.9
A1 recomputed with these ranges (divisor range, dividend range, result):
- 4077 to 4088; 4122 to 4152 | 1.04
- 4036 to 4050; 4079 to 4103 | 1.00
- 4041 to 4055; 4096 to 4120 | 0.97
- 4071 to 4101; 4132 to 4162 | 1.01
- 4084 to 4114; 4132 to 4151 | 1.06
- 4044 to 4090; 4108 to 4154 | 0.95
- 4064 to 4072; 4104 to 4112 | 0.93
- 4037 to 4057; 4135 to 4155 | 0.98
